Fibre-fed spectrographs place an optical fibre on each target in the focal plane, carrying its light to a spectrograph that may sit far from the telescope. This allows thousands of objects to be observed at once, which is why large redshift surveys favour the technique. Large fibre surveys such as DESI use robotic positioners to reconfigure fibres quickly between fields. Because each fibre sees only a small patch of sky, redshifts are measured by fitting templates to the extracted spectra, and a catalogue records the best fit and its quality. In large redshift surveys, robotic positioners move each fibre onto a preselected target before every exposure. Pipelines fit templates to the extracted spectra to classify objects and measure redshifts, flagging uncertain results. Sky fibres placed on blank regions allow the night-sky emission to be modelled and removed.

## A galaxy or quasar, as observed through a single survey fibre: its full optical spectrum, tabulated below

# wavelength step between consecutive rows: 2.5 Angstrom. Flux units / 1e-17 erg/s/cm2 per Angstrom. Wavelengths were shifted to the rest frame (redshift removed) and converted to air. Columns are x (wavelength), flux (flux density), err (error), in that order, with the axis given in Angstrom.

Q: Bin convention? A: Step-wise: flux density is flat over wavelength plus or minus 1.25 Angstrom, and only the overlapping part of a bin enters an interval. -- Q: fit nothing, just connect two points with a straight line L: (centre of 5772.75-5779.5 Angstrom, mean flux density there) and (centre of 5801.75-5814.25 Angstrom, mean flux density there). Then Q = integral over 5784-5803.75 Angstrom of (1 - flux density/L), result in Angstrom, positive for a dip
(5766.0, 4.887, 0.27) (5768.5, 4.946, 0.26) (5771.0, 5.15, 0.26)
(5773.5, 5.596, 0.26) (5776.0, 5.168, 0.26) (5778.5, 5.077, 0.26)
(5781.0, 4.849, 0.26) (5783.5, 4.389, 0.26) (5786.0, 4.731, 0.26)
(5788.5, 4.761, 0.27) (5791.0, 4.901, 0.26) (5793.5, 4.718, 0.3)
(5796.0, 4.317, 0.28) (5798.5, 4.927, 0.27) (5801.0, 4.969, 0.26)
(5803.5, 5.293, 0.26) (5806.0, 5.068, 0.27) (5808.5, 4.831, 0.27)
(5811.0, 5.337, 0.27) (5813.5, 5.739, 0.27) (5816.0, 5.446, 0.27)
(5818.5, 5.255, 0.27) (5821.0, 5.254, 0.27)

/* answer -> 1.7 Angstrom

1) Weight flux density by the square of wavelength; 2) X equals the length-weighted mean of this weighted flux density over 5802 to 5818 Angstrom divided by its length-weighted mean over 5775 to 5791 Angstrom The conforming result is 1.1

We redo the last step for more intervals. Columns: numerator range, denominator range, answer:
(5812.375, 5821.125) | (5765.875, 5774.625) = 1.07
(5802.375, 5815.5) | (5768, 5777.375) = 1.02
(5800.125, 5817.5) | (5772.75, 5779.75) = 1.01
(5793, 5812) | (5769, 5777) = 0.95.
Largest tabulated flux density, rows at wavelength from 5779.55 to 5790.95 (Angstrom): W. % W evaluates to 4.849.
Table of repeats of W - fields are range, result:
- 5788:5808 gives 5.293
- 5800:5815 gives 5.739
